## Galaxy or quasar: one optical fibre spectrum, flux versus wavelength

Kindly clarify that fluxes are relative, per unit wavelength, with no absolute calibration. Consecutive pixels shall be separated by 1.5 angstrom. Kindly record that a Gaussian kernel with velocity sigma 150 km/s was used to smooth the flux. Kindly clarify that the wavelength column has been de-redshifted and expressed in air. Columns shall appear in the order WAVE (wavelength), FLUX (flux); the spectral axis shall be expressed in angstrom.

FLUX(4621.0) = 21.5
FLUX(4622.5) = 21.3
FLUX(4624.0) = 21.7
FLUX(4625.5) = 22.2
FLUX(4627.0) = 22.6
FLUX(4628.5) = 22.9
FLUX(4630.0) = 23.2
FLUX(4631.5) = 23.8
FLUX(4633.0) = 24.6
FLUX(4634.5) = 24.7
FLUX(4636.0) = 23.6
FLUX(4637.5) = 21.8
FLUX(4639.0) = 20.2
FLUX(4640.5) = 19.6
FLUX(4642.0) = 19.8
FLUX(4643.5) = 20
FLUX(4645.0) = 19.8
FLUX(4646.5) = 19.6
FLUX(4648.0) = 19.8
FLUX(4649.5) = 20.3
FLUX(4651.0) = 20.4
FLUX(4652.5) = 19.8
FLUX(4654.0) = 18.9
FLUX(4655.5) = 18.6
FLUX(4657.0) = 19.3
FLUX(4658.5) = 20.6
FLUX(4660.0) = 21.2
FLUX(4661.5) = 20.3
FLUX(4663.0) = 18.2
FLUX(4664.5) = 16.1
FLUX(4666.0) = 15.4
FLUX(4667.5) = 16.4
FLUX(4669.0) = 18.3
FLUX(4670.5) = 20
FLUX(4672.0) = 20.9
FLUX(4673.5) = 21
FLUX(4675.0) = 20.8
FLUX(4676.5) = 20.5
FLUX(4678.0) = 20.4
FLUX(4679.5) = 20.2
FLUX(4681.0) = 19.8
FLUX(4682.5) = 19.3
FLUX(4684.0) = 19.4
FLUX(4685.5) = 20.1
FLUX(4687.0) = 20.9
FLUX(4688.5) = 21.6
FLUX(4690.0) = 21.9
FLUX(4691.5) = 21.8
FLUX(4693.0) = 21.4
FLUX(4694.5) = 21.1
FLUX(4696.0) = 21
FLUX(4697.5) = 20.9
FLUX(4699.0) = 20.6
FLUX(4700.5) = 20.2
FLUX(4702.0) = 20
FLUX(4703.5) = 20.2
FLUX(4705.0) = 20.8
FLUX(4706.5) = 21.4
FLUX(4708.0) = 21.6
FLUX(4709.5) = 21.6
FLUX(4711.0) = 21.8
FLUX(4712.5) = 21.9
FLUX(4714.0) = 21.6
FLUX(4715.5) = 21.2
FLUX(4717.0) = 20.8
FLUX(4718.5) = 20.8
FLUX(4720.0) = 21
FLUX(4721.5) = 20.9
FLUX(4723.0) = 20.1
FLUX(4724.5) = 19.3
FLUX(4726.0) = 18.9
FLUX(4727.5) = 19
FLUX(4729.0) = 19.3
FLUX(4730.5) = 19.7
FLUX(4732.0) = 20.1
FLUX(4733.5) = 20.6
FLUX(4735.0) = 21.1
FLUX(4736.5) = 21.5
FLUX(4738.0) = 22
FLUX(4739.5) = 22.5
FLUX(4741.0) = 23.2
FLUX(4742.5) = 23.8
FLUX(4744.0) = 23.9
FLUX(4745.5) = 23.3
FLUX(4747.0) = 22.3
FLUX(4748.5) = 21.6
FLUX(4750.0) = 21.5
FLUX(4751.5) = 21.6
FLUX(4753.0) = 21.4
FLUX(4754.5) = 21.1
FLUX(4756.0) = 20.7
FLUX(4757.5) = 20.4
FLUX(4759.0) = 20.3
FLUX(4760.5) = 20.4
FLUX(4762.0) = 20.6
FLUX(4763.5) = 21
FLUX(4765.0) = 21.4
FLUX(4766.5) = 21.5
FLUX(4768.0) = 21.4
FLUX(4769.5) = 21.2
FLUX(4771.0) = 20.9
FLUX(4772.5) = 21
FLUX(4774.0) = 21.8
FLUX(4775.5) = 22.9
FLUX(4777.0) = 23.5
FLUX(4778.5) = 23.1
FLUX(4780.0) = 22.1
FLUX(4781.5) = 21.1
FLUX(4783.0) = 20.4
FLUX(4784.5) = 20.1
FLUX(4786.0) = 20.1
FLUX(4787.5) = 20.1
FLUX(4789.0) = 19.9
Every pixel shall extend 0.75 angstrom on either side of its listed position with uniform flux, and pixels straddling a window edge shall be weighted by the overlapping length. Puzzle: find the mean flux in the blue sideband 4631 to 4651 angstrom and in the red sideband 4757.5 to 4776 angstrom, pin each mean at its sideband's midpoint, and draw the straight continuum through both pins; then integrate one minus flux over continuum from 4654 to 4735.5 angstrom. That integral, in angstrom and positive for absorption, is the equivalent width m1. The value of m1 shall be 3.9 angstrom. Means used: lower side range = 21.3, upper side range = 21.1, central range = 20.2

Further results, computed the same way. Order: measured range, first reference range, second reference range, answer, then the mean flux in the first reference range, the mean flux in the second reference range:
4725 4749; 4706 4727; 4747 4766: -0.5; 20.9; 21.1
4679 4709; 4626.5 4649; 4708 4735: 0.3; 21.7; 20.6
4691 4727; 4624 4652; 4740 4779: 1.4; 21.6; 21.8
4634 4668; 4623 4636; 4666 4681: 2.7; 23.2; 19.6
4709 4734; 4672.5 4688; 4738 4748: 1.8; 20.3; 23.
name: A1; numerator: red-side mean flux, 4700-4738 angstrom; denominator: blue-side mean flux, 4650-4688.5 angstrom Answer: 1.06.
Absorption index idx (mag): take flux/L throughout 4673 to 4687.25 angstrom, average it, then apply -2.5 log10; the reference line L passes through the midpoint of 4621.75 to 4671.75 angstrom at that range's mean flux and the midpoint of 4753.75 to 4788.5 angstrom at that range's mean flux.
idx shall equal 0.02 mag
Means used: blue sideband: 20.5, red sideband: 21.2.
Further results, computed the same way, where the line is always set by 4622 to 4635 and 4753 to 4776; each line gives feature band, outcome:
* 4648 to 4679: 0.162 mag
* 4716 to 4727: 0.075 mag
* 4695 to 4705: 0.075 mag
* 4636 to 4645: 0.116 mag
